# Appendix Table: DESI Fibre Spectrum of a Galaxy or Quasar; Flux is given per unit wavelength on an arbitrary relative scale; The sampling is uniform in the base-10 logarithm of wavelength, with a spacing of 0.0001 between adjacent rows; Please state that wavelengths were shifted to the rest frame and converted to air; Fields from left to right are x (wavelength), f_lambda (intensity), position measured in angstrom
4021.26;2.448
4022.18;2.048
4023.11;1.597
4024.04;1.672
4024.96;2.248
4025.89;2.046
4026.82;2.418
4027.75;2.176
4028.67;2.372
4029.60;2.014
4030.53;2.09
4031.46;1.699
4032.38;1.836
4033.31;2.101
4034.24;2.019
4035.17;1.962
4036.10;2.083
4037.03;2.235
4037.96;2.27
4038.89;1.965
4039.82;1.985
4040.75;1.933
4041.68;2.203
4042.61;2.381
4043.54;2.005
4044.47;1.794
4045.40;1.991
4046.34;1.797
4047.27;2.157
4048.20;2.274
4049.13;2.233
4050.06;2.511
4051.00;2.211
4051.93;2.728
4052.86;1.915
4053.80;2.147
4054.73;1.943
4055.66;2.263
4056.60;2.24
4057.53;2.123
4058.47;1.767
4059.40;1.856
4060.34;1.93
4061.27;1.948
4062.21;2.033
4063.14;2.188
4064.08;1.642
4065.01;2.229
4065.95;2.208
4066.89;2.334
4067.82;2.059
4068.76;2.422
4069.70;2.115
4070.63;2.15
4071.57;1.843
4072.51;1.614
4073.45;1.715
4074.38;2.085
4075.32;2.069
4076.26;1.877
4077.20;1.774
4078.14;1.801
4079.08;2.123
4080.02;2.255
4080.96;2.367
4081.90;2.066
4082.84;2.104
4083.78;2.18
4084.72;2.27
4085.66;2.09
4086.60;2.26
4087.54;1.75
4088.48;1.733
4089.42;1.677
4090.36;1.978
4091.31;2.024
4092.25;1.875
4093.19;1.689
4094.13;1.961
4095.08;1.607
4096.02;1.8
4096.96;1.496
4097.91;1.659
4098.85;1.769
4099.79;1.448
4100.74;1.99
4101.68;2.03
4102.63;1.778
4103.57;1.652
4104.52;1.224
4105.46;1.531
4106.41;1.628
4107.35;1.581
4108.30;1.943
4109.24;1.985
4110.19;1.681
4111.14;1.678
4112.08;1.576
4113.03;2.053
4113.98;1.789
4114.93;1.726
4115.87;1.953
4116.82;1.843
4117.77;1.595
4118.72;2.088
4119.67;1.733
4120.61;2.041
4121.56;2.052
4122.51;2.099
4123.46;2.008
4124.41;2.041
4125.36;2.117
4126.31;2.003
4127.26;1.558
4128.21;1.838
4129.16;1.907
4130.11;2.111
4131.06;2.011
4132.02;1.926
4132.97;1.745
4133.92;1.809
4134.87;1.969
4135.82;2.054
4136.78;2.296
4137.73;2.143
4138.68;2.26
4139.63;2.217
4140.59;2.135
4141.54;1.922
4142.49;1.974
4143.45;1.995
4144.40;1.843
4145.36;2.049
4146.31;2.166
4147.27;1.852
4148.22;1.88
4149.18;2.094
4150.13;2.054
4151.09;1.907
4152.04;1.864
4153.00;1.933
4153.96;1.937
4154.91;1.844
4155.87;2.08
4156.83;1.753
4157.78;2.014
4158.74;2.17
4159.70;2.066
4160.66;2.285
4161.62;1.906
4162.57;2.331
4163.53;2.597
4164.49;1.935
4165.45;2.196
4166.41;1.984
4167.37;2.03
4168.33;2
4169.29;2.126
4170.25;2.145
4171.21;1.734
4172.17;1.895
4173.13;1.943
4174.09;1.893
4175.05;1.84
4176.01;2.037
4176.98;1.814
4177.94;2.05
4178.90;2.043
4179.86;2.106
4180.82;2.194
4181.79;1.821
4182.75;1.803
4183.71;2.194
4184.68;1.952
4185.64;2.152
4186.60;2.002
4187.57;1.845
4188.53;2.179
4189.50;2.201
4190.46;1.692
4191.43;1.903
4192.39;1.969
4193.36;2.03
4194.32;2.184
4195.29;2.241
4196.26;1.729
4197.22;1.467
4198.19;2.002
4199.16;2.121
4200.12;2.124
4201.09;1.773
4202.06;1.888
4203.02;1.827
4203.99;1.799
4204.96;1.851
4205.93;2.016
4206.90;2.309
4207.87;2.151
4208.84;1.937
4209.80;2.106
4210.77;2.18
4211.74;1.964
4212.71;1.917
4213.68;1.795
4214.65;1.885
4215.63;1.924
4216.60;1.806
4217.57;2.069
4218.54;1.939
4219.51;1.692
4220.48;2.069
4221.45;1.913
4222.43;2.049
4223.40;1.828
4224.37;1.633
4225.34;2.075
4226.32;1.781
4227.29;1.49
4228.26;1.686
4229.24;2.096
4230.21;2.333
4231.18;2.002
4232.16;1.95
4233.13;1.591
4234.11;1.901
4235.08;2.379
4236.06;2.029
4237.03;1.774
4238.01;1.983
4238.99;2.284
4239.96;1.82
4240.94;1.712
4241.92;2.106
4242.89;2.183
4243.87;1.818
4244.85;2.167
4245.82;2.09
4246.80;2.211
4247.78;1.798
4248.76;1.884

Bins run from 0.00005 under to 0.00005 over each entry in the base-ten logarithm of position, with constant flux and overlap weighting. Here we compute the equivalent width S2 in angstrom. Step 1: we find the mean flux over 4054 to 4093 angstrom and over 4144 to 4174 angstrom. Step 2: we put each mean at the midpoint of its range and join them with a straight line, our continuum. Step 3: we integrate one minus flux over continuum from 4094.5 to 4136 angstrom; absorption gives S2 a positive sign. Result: 4.12 angstrom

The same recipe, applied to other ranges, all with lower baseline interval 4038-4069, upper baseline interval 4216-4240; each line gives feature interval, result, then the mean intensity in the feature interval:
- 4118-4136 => 0.7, 1.95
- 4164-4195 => -0.3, 2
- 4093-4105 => 2.1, 1.7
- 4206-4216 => -0.4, 2.02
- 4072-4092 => 0.8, 1.99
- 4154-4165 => -0.5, 2.08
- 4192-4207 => 0.1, 1.95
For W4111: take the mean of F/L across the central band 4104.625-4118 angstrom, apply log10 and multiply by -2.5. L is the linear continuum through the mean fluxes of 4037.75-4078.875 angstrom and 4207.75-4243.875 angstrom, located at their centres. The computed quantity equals 0.16 mag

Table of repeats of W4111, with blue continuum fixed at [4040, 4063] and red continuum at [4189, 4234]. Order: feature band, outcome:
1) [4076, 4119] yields 0.12 mag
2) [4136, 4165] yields -0.03 mag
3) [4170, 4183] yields 0.01 mag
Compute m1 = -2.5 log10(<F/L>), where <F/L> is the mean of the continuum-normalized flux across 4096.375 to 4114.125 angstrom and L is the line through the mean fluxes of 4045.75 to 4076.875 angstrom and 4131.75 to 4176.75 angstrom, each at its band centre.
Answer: 0.20 mag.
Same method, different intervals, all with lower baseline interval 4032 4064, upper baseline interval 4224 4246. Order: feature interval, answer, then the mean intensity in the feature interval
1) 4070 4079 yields 0.093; 1.9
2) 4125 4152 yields 0.015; 1.99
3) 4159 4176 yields -0.029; 2.05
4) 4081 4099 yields 0.080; 1.91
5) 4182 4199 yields 0.005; 1.97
